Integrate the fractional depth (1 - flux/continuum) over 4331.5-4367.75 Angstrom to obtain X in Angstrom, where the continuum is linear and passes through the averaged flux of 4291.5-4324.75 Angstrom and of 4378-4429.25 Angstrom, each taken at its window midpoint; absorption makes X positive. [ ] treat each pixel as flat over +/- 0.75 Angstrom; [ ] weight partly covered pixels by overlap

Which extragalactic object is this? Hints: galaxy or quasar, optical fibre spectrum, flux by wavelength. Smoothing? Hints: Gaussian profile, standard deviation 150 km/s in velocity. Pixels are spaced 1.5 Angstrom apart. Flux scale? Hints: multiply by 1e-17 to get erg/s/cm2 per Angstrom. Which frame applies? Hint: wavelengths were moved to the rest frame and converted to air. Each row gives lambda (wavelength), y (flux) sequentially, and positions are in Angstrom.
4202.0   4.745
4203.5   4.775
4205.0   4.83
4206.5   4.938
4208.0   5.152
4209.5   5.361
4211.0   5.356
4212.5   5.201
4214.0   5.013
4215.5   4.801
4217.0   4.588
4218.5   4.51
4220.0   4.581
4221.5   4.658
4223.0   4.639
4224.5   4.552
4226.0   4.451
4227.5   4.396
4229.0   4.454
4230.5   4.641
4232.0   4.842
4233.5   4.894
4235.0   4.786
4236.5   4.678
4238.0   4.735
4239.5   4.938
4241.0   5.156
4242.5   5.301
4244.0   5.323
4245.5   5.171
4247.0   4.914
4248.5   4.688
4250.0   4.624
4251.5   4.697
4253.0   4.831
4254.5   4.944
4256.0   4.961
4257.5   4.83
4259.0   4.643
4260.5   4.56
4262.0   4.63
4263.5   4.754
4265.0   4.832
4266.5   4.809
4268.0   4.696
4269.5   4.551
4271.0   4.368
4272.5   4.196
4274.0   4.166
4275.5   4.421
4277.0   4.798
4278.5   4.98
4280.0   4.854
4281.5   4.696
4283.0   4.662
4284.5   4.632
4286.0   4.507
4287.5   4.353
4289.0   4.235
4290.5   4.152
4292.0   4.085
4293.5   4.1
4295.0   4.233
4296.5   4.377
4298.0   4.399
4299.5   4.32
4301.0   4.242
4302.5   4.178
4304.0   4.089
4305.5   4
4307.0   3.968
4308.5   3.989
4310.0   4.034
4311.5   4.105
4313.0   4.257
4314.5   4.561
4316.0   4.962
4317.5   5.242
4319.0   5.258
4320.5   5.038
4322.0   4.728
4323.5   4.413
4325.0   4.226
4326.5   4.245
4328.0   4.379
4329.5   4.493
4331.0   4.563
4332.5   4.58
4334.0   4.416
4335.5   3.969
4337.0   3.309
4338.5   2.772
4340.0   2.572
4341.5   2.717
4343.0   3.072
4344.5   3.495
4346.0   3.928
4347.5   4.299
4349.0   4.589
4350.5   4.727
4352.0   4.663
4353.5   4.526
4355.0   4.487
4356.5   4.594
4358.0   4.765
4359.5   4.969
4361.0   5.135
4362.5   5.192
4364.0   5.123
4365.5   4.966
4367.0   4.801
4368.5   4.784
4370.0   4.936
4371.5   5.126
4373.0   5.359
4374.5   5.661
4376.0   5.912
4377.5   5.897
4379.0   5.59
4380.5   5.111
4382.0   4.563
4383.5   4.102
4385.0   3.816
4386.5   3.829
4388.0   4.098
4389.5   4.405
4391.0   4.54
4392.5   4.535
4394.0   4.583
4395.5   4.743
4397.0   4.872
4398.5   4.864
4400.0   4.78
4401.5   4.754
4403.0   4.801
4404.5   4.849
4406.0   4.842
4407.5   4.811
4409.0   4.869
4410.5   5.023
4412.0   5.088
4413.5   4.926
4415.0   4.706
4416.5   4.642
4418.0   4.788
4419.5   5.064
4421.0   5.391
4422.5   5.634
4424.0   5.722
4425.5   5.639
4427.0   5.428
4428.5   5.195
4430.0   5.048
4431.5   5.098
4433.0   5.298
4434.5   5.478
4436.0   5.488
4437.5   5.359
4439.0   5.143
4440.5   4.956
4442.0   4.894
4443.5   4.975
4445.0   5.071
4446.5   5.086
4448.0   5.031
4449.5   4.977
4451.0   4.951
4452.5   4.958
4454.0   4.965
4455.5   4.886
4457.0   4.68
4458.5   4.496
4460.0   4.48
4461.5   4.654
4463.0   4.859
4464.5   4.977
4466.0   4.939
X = 2.8 Angstrom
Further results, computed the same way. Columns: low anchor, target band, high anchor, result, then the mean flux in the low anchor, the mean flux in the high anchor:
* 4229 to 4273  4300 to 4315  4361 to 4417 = 2.1 Angstrom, 4.79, 4.86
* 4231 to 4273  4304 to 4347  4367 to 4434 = 6.7 Angstrom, 4.8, 4.95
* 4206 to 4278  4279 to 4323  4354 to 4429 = 3.7 Angstrom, 4.77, 4.92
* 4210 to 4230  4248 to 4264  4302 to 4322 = -0.5 Angstrom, 4.72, 4.45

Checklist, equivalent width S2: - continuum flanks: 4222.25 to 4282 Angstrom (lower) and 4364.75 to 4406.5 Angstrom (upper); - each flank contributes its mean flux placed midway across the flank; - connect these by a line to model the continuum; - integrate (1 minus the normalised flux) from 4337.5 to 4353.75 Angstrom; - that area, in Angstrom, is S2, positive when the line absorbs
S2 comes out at 3.6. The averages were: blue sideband 4.74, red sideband 4.83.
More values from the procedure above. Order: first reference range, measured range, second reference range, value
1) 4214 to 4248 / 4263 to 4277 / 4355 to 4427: 0.8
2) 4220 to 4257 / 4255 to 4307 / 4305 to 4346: 0.0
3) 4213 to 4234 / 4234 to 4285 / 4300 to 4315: -3.8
